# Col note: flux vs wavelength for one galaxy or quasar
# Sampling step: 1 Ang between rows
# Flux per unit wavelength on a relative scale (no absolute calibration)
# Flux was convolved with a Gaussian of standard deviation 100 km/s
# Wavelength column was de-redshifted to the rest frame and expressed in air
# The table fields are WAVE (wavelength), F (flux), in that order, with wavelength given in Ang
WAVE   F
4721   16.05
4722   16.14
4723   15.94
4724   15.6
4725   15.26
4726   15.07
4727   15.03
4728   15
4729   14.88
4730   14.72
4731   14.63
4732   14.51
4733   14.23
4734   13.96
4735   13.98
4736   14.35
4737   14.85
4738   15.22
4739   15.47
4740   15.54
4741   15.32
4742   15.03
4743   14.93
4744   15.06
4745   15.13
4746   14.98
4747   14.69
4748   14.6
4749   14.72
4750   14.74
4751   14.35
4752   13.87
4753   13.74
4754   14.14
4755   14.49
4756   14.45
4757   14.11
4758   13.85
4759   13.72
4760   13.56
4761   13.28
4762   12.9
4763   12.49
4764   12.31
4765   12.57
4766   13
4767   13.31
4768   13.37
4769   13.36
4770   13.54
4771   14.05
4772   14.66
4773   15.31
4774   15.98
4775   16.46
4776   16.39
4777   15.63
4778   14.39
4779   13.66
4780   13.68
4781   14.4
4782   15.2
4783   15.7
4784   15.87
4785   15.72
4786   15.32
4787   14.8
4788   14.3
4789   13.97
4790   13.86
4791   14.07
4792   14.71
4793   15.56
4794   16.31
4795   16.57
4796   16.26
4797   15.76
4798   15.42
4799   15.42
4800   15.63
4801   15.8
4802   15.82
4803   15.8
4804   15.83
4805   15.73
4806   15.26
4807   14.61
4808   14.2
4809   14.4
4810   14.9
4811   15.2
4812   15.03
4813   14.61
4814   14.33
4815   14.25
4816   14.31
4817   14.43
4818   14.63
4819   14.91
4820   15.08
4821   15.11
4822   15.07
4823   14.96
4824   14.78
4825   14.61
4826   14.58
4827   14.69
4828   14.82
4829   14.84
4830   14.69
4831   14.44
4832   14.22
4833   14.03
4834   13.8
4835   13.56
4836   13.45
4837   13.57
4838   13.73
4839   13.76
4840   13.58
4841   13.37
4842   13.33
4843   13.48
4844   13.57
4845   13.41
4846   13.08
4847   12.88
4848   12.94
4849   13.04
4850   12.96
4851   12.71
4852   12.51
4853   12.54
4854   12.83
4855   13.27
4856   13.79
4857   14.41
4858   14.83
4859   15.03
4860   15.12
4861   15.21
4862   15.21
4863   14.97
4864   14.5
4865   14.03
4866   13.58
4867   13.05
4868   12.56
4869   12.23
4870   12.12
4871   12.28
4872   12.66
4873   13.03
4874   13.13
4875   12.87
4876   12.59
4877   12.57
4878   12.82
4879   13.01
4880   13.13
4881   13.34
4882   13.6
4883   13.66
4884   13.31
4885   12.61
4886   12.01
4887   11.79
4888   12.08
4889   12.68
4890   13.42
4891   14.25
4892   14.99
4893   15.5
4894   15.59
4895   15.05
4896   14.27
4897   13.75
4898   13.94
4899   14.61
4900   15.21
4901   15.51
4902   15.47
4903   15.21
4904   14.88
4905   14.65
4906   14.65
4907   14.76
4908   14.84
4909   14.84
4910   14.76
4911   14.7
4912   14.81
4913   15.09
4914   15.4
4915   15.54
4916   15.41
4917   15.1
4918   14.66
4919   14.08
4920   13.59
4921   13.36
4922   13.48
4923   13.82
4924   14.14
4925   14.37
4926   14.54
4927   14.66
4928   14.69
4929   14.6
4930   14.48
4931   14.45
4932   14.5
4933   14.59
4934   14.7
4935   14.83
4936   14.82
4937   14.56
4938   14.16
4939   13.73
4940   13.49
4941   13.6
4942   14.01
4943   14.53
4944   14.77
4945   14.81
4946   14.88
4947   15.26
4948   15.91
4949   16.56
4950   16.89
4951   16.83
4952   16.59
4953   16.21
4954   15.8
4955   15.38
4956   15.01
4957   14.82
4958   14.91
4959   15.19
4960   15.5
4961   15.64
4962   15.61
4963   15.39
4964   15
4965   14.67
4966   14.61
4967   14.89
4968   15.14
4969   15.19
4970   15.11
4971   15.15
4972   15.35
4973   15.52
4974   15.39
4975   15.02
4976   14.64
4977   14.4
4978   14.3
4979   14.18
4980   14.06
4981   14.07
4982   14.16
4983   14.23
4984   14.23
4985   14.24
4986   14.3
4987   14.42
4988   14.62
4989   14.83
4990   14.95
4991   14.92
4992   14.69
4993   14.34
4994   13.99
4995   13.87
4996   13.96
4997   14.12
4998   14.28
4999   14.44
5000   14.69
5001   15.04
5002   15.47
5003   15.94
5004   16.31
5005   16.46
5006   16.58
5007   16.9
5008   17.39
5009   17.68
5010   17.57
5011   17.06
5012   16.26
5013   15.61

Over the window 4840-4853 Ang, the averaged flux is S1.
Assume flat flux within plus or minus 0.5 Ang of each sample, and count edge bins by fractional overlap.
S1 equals 13.1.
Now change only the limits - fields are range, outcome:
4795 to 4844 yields 14.7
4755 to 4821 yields 14.7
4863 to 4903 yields 13.5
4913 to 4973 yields 14.9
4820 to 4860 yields 13.9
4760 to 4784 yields 14.2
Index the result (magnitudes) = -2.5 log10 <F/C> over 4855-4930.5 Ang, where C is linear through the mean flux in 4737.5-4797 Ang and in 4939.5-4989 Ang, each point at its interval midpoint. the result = 0.06 mag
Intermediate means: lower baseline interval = 14.6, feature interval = 14.1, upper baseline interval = 15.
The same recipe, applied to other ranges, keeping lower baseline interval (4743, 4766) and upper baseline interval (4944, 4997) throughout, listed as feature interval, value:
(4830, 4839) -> 0.04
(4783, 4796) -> -0.07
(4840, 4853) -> 0.10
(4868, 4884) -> 0.13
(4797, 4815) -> -0.07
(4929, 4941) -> 0.03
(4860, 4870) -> 0.05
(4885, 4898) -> 0.07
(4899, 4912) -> -0.02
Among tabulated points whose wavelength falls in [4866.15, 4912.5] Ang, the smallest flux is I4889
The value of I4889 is 11.79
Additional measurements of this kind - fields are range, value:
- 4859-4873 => 12.12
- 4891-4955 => 13.36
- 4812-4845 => 13.33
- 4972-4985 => 14.06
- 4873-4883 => 12.57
